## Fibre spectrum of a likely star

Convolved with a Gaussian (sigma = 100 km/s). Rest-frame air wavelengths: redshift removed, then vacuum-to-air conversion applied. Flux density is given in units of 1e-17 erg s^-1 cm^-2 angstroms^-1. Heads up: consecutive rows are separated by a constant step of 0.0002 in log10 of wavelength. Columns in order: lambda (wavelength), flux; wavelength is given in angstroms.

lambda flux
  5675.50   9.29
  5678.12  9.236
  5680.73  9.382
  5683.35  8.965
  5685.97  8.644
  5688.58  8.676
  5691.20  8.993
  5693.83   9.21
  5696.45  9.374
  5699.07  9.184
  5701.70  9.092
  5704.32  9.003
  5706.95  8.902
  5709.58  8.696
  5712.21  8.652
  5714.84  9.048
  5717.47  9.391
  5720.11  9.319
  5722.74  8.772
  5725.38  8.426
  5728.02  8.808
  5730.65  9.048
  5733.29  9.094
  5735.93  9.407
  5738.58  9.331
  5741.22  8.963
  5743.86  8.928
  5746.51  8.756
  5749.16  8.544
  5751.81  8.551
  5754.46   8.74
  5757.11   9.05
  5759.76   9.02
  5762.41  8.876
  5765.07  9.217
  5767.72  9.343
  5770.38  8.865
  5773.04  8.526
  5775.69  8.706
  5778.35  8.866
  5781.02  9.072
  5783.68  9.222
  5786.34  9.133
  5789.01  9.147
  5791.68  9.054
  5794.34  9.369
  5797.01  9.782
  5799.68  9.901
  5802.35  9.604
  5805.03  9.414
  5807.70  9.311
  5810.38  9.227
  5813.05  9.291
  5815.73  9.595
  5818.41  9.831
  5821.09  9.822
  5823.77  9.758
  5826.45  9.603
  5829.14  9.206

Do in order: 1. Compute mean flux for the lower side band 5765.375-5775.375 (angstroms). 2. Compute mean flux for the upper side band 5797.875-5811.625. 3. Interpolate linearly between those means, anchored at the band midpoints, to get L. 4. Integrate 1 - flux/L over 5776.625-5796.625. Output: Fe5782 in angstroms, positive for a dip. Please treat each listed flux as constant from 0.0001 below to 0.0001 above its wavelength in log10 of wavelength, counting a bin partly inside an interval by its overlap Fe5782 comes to 0.1 angstroms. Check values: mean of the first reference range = 8.93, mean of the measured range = 9.15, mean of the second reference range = 9.5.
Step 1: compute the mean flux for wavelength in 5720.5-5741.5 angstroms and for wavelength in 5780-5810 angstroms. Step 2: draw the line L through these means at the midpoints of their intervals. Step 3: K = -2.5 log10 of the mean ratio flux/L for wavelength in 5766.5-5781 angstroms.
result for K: 0.04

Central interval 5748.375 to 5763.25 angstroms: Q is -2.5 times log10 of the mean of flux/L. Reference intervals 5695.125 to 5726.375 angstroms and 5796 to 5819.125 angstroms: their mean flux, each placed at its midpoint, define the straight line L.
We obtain 0.05 mag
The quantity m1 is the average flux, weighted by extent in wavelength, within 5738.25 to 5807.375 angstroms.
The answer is 9.08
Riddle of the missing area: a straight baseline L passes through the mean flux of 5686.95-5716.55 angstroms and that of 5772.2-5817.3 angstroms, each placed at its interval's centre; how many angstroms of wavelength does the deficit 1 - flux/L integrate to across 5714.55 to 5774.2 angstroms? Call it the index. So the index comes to 1.0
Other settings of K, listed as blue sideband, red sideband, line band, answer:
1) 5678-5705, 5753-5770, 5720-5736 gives 0.01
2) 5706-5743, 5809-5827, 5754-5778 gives 0.04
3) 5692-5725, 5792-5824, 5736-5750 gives 0.03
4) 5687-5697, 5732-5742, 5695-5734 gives 0.02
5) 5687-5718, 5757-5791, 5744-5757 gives 0.04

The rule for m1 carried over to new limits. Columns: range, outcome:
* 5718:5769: 8.96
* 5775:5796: 9.09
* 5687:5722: 9.04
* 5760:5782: 8.94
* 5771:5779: 8.71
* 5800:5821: 9.51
